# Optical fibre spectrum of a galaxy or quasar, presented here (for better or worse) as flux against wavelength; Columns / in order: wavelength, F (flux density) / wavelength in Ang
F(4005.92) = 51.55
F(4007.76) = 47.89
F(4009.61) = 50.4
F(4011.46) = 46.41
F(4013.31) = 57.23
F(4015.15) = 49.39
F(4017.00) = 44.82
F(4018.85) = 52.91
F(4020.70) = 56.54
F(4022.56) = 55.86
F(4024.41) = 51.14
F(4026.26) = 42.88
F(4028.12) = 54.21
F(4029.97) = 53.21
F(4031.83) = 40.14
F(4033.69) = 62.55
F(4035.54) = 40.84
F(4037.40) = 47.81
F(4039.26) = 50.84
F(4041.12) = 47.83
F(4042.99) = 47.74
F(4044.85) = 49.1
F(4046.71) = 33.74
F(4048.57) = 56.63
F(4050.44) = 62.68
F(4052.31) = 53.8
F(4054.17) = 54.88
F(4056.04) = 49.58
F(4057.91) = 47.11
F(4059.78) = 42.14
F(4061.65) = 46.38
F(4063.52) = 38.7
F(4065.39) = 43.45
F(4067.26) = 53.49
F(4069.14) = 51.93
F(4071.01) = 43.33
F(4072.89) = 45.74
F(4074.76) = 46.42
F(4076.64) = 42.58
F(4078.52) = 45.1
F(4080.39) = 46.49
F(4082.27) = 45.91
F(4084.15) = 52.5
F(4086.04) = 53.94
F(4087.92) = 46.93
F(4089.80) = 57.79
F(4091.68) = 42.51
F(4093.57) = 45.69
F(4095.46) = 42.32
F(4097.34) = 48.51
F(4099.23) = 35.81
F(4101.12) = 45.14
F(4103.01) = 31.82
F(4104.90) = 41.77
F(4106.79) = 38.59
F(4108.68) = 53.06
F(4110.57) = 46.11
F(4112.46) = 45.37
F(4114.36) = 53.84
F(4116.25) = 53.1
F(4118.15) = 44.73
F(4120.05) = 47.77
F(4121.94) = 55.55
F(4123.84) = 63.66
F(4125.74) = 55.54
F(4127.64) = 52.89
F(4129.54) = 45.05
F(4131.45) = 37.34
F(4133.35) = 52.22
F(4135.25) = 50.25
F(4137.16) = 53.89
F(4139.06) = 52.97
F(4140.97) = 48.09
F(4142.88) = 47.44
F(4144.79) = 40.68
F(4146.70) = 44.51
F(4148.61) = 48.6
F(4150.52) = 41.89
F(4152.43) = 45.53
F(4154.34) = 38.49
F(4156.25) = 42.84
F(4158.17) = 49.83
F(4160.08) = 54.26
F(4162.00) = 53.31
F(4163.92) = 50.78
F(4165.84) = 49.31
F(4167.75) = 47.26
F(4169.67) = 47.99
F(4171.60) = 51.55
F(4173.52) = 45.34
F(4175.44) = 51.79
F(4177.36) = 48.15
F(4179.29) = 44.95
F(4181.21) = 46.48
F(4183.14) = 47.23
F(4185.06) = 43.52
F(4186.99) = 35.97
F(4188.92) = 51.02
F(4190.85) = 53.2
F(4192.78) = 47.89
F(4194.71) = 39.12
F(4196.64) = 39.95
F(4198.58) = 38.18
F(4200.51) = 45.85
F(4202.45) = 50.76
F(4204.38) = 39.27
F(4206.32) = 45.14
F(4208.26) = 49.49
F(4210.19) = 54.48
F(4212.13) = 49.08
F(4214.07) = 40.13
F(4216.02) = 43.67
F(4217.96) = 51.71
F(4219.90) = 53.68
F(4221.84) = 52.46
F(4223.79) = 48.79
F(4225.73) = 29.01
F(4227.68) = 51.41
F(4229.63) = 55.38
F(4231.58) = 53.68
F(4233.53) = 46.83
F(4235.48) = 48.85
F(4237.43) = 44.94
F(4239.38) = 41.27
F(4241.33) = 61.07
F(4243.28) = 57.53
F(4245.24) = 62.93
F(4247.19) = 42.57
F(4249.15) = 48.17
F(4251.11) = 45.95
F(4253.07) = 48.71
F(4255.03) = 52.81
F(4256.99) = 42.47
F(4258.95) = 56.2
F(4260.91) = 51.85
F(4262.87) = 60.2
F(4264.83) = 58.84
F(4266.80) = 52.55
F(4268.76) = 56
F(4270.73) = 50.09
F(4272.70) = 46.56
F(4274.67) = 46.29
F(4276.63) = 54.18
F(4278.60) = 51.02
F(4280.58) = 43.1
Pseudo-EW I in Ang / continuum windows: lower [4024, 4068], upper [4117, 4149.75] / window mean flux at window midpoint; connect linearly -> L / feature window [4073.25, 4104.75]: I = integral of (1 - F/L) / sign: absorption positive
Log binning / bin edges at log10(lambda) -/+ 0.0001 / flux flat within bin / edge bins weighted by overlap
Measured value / 2.3 Ang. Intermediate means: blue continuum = 48.7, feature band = 45.5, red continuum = 49.4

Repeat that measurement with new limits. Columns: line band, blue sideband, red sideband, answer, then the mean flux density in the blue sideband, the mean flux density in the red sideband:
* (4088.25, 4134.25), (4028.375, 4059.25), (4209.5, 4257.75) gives 2.1 Ang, 49.9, 49.1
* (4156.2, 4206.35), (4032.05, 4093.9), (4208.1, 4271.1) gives 2.9 Ang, 48.3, 50.4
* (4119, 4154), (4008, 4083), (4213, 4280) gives 0.4 Ang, 48.8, 50.2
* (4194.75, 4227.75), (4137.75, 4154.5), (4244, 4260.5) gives 1.9 Ang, 45.9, 50.1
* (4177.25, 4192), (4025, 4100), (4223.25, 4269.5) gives 1.1 Ang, 47.9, 50.8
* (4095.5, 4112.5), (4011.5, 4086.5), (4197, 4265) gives 2.2 Ang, 49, 49.1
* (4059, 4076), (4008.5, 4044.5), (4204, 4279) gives 1.5 Ang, 50.1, 50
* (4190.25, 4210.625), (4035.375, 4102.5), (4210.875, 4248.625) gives 1.5 Ang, 47.3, 49.2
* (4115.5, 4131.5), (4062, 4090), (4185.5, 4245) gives -1.3 Ang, 47.3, 47.5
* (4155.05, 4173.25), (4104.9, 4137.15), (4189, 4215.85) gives -0.7 Ang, 49.6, 45.7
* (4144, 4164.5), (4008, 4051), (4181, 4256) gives 0.9 Ang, 50.1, 47.7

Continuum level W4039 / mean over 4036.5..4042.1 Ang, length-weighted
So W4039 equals 48.8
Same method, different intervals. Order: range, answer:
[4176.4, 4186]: 46.1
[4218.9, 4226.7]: 46.1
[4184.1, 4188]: 39.9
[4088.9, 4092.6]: 50.2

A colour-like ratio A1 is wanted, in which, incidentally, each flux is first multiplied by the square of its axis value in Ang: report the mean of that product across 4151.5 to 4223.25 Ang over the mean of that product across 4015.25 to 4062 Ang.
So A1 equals 1.01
